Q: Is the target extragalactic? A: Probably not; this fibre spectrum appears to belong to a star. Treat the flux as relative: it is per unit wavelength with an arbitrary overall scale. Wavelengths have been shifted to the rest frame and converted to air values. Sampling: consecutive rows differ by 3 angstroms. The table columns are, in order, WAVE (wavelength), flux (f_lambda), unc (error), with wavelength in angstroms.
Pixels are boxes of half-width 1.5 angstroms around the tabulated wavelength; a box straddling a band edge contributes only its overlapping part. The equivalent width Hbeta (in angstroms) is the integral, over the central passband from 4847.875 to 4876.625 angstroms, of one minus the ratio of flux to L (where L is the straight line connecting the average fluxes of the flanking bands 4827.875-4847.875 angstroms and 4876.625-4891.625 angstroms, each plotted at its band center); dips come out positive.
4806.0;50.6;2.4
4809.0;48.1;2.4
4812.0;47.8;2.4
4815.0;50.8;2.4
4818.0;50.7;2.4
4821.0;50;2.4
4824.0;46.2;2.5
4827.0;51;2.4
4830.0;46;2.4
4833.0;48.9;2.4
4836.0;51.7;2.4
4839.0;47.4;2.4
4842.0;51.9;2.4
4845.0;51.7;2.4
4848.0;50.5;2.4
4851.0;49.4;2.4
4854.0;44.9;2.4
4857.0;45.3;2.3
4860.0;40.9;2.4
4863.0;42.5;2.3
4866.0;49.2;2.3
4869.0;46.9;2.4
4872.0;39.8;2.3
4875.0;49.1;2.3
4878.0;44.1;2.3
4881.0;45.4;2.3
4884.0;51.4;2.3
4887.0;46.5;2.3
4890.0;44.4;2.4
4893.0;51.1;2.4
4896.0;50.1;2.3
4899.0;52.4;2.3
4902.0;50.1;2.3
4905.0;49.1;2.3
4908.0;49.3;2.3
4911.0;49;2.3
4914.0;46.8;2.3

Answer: 1.4 angstroms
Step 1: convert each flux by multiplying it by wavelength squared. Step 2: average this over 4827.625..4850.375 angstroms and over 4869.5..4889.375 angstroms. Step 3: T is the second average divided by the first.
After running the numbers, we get 0.94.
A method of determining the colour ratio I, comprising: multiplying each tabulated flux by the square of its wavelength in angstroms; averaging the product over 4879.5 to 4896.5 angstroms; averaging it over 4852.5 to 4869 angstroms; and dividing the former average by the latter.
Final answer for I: 1.1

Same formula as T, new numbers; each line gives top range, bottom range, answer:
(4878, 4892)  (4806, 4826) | 0.98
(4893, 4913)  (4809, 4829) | 1.05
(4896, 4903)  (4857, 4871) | 1.16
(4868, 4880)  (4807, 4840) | 0.94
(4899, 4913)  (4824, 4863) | 1.06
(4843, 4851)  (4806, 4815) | 1.06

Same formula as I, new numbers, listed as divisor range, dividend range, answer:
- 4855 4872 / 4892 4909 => 1.15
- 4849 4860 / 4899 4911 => 1.11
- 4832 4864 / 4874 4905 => 1.03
